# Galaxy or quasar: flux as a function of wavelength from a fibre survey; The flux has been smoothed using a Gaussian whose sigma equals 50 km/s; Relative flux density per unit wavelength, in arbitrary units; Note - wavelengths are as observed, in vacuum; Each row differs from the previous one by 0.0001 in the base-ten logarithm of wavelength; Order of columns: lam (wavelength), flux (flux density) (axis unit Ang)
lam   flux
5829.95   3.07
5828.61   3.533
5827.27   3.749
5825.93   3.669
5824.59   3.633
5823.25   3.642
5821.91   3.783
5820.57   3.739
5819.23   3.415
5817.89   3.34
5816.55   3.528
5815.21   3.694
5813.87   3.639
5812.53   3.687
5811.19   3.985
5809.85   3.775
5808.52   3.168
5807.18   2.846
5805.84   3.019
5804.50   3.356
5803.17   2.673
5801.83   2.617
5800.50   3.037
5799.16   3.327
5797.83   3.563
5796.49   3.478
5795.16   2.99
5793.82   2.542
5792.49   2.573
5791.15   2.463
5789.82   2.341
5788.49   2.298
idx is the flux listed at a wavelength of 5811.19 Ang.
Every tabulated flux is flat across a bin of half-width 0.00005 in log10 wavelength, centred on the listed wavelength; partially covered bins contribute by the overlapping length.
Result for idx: 3.985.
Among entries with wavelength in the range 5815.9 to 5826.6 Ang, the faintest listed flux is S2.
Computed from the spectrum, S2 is 3.34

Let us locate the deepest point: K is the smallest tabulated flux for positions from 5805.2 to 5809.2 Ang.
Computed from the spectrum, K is 2.846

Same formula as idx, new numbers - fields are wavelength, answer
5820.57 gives 3.739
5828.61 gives 3.533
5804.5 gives 3.356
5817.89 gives 3.34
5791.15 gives 2.463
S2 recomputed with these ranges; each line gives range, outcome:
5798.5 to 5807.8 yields 2.617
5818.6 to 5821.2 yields 3.415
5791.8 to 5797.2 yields 2.542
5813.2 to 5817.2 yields 3.528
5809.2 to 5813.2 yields 3.687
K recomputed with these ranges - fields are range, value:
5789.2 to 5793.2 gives 2.341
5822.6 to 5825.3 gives 3.633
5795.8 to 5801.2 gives 3.037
